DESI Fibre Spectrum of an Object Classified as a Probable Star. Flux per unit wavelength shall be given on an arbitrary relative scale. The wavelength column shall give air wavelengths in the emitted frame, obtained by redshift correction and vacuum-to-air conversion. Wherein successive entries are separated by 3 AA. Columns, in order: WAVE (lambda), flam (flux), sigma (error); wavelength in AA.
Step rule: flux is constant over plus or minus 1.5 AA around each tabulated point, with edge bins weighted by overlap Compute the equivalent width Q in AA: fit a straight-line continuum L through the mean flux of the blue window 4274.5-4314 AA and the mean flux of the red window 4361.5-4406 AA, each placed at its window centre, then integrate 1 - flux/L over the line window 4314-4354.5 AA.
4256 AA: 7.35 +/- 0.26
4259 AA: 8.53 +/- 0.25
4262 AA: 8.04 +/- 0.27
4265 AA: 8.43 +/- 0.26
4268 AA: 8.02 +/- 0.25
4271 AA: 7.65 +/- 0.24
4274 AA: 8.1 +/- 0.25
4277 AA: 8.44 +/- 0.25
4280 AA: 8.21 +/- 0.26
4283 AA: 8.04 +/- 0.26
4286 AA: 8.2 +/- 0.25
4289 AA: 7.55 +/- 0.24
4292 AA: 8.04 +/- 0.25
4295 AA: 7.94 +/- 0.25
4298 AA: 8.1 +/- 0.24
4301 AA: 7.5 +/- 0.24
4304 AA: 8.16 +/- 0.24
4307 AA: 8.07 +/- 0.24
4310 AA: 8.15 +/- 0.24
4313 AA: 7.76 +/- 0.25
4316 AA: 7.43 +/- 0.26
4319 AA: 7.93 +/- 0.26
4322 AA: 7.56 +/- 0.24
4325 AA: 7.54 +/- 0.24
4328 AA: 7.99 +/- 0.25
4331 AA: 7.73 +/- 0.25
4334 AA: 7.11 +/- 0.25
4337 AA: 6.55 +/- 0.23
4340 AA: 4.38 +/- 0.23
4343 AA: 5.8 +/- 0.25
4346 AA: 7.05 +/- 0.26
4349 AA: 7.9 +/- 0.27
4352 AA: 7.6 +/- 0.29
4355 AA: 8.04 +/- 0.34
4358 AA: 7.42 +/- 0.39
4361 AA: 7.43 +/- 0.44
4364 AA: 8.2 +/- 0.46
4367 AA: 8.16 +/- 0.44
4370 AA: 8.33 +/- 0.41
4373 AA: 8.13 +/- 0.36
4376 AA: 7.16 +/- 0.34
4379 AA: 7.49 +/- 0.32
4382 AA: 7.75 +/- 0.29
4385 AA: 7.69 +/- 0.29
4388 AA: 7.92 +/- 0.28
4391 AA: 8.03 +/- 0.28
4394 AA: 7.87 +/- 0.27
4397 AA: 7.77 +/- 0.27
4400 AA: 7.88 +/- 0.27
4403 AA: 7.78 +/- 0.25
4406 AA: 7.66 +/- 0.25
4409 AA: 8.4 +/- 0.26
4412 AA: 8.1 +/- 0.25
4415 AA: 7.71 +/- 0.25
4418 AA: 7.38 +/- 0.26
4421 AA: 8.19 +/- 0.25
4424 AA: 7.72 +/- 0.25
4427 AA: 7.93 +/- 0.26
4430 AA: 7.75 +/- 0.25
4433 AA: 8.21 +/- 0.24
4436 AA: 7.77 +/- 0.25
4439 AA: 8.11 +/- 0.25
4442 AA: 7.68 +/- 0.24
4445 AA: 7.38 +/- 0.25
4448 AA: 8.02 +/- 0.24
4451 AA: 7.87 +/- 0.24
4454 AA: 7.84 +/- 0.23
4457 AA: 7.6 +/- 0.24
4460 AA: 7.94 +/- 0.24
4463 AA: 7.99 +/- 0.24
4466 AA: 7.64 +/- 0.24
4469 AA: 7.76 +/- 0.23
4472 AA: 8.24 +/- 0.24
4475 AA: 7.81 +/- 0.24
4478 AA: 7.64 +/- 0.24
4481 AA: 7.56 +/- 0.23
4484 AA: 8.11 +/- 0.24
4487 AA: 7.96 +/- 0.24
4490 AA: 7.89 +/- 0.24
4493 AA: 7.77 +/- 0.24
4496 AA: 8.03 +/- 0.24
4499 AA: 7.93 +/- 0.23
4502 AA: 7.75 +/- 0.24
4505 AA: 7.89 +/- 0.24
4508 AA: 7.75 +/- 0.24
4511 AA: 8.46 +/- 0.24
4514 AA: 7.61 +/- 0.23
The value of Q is 4.0 AA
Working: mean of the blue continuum 8.02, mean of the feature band 7.15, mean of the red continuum 7.85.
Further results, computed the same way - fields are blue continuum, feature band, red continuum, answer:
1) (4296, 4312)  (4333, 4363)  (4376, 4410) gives 3.6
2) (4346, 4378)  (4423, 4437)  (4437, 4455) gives -0.1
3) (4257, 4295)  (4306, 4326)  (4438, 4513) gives 0.7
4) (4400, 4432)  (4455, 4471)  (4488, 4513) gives 0.2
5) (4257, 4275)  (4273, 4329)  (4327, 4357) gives -2.5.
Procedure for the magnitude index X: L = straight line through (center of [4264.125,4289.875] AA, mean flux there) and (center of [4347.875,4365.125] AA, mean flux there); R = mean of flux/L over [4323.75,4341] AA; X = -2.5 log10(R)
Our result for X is 0.13 mag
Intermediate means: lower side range 8.08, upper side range 7.75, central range 6.95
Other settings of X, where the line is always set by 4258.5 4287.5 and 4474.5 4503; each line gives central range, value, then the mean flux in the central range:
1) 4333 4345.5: 0.320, 6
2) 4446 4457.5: 0.009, 7.83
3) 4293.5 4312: 0.018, 7.98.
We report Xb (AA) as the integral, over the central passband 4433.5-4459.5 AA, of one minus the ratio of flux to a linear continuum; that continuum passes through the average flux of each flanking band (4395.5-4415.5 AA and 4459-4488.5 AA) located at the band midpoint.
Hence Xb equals 0.3 AA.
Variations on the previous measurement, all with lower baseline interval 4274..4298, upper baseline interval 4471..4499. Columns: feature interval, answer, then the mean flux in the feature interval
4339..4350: 2.4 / 6.3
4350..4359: 0.3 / 7.71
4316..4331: 0.6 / 7.72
